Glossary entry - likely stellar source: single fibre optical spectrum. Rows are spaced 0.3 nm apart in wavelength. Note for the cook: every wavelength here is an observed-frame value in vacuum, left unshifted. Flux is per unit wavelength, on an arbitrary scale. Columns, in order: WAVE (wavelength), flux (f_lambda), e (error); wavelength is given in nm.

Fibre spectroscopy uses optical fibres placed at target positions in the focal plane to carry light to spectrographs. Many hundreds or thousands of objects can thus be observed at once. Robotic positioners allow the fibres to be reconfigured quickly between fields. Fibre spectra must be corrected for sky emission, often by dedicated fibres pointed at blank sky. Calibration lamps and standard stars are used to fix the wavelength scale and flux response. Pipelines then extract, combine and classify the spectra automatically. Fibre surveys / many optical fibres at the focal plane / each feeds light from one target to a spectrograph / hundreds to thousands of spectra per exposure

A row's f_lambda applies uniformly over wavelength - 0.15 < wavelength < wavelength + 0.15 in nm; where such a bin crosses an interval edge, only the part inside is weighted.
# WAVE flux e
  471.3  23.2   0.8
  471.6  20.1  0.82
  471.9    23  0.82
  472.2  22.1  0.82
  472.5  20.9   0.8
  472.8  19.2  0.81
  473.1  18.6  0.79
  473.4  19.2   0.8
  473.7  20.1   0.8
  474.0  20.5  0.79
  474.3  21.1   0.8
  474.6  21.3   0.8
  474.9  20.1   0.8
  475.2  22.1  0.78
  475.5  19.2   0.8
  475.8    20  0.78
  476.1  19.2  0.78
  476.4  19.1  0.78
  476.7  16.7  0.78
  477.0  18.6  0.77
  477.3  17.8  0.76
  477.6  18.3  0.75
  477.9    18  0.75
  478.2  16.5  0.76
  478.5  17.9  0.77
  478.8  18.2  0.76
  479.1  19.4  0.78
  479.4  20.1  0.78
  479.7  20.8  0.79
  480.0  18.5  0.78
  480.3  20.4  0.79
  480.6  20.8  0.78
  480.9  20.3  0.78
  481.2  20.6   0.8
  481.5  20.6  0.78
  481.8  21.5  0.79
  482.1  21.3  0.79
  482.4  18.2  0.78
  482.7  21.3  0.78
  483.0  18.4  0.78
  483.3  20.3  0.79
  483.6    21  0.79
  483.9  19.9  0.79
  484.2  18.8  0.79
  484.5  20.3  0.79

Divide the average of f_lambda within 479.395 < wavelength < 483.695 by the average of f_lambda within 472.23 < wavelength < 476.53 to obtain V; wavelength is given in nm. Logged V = 1.0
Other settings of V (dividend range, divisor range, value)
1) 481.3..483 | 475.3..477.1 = 1.08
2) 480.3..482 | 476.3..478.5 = 1.16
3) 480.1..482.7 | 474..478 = 1.05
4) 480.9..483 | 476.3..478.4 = 1.14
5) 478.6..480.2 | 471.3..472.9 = 0.91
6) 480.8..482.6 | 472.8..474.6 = 1.02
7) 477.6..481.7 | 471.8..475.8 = 0.94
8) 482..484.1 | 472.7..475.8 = 0.99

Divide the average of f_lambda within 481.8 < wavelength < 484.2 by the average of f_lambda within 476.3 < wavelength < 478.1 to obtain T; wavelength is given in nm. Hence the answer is 1.1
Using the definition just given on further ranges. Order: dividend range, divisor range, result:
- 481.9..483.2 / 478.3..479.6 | 1.05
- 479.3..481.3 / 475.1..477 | 1.05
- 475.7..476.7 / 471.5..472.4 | 0.87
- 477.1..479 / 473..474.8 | 0.88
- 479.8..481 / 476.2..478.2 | 1.11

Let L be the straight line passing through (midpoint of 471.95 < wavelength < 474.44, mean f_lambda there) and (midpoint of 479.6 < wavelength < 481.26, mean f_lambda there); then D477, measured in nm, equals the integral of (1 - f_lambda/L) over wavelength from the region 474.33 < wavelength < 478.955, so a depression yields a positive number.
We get 0.305 nm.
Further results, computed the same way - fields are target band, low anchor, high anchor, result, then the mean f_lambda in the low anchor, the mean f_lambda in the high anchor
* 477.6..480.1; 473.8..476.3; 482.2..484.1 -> 0.18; 20.4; 19.9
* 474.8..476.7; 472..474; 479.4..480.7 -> 0.04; 20.1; 20.1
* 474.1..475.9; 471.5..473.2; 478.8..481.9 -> -0.01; 20.7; 20.2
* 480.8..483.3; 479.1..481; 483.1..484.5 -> -0.03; 20.1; 20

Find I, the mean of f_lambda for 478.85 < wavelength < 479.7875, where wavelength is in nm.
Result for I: 19.9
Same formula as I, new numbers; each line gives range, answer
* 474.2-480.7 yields 19.3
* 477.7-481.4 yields 19.3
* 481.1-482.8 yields 20.6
